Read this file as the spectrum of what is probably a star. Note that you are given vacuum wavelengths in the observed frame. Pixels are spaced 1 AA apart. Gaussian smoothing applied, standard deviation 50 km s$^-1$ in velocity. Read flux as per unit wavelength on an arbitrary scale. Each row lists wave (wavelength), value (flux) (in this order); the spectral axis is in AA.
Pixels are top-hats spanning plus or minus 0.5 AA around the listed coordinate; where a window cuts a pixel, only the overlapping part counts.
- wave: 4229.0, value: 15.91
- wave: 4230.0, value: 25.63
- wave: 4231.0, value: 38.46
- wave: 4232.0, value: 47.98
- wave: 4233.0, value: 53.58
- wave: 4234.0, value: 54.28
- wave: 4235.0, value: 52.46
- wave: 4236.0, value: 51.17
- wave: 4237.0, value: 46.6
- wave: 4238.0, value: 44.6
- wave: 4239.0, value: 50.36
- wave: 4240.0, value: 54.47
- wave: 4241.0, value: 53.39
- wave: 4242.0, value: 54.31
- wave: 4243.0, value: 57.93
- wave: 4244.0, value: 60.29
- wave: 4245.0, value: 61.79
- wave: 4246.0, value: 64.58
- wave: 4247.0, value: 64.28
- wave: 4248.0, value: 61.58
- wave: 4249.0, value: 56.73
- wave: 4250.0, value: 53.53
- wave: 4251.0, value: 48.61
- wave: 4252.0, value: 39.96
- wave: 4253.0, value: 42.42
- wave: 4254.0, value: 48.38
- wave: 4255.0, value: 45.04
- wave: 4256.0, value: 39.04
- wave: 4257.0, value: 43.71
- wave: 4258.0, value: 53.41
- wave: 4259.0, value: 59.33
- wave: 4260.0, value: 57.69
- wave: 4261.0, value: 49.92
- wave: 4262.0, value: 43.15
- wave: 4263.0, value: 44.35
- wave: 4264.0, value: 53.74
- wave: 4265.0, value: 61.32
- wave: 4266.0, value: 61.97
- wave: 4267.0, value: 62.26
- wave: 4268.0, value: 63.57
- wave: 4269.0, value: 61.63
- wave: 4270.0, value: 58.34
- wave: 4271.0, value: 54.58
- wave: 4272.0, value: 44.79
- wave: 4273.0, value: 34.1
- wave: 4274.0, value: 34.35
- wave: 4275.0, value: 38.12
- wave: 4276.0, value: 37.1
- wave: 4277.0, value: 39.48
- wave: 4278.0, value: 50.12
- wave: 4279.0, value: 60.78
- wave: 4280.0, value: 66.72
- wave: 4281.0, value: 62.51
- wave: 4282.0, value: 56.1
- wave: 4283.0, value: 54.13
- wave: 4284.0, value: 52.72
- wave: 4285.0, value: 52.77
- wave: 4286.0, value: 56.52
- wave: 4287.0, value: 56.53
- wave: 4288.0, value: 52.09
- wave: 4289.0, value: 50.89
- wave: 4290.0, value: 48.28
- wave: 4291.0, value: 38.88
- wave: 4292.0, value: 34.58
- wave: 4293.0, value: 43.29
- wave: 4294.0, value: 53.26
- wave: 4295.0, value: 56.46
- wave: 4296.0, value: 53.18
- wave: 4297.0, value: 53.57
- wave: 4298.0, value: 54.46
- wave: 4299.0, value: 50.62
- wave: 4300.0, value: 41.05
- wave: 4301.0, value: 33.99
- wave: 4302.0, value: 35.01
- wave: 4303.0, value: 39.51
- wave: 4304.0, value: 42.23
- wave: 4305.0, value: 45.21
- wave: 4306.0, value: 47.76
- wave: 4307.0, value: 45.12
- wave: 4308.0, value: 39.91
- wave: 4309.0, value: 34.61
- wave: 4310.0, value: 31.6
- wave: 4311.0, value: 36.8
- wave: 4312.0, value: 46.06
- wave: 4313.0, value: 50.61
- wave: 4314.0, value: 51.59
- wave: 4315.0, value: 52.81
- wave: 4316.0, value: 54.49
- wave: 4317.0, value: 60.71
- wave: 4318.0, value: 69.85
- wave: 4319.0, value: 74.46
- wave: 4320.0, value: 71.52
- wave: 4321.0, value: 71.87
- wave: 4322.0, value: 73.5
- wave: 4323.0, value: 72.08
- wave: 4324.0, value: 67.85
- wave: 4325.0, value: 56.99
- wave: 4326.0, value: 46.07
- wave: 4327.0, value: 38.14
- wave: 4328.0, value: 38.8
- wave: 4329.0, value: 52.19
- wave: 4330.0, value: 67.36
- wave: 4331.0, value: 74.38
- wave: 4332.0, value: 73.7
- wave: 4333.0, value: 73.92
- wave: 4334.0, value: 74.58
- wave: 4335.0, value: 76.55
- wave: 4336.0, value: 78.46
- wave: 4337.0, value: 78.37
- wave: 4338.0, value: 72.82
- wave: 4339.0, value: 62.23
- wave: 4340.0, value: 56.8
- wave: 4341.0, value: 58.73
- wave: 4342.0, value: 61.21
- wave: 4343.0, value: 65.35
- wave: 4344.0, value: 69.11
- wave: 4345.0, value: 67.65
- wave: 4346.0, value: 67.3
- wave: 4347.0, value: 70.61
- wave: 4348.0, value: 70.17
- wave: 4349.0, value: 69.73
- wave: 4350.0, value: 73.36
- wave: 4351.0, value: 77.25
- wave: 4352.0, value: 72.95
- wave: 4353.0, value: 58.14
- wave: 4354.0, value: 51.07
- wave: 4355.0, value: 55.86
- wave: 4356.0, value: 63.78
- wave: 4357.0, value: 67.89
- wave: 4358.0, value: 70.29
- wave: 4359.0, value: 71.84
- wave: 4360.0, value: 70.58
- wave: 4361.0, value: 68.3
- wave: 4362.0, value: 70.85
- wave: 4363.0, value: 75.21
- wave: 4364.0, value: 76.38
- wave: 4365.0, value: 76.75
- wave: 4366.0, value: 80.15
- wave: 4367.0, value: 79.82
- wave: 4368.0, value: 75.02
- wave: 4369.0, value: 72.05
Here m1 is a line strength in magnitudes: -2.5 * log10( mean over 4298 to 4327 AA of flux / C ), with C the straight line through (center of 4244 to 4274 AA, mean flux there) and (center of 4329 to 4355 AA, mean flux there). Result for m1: 0.22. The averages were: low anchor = 52.7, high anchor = 68.3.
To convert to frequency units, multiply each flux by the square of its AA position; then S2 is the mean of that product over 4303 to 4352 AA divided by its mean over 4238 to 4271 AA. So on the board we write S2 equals 1.2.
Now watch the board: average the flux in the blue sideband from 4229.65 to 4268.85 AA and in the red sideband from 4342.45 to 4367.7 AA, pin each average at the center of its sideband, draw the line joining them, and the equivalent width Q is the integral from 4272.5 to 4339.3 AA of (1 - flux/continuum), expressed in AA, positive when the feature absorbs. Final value 8.8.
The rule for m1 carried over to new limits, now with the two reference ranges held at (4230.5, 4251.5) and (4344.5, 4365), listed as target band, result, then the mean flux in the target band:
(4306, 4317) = 0.36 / 45.3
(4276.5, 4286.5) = 0.08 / 55.2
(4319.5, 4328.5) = 0.09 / 59.6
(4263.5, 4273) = 0.01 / 56.8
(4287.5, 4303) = 0.29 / 46.4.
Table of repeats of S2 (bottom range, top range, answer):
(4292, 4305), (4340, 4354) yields 1.49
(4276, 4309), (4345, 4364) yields 1.45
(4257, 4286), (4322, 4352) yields 1.30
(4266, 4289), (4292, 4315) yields 0.86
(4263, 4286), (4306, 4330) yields 1.05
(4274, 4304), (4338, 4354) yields 1.40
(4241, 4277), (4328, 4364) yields 1.37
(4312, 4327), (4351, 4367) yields 1.15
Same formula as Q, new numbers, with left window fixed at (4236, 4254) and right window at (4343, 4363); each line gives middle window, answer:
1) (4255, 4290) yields 3.3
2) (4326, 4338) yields -0.1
